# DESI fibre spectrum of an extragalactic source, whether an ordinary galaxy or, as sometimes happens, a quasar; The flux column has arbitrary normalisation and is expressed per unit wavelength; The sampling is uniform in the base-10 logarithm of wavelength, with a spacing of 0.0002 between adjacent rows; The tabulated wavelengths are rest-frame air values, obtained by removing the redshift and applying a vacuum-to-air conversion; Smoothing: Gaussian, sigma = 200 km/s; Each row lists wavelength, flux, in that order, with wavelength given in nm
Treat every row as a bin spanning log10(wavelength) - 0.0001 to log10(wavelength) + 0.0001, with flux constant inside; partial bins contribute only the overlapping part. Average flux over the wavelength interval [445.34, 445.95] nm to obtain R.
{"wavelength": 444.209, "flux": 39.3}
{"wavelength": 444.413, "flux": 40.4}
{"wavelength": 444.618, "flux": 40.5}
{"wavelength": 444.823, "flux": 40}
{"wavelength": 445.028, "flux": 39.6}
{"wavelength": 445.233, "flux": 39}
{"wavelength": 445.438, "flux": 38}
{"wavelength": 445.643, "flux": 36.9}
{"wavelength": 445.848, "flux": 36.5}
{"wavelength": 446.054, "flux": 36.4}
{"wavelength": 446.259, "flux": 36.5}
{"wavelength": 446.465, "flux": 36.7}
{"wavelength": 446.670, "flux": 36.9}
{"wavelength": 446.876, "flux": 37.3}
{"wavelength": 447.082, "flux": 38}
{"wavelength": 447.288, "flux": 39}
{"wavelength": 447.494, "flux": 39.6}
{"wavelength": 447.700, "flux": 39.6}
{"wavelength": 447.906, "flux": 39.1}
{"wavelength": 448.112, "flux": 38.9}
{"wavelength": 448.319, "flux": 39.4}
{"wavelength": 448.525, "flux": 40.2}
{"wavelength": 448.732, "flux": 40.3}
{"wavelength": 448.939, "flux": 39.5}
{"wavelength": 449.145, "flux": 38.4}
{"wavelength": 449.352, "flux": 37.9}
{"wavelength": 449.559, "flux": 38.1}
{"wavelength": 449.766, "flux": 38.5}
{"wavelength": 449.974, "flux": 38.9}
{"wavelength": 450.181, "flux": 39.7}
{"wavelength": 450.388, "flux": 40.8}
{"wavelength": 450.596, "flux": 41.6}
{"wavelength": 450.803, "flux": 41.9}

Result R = 37.2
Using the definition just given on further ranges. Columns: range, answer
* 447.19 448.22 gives 39.2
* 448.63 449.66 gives 38.9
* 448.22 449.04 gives 39.8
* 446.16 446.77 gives 36.7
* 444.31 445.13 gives 40.1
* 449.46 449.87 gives 38.3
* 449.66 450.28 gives 39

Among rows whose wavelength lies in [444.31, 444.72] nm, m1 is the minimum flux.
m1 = 40.4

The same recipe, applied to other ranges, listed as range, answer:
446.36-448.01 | 36.7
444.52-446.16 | 36.4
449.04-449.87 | 37.9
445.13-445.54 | 38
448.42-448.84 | 40.2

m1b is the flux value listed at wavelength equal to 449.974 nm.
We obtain 38.9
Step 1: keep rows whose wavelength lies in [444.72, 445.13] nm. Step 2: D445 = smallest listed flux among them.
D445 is 39.6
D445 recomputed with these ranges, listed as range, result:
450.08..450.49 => 39.7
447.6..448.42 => 38.9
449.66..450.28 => 38.5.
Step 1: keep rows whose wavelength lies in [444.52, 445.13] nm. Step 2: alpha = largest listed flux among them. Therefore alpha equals 40.5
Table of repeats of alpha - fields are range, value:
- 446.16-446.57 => 36.7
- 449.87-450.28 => 39.7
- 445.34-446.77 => 38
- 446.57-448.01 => 39.6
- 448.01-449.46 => 40.3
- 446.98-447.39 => 39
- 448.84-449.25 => 39.5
